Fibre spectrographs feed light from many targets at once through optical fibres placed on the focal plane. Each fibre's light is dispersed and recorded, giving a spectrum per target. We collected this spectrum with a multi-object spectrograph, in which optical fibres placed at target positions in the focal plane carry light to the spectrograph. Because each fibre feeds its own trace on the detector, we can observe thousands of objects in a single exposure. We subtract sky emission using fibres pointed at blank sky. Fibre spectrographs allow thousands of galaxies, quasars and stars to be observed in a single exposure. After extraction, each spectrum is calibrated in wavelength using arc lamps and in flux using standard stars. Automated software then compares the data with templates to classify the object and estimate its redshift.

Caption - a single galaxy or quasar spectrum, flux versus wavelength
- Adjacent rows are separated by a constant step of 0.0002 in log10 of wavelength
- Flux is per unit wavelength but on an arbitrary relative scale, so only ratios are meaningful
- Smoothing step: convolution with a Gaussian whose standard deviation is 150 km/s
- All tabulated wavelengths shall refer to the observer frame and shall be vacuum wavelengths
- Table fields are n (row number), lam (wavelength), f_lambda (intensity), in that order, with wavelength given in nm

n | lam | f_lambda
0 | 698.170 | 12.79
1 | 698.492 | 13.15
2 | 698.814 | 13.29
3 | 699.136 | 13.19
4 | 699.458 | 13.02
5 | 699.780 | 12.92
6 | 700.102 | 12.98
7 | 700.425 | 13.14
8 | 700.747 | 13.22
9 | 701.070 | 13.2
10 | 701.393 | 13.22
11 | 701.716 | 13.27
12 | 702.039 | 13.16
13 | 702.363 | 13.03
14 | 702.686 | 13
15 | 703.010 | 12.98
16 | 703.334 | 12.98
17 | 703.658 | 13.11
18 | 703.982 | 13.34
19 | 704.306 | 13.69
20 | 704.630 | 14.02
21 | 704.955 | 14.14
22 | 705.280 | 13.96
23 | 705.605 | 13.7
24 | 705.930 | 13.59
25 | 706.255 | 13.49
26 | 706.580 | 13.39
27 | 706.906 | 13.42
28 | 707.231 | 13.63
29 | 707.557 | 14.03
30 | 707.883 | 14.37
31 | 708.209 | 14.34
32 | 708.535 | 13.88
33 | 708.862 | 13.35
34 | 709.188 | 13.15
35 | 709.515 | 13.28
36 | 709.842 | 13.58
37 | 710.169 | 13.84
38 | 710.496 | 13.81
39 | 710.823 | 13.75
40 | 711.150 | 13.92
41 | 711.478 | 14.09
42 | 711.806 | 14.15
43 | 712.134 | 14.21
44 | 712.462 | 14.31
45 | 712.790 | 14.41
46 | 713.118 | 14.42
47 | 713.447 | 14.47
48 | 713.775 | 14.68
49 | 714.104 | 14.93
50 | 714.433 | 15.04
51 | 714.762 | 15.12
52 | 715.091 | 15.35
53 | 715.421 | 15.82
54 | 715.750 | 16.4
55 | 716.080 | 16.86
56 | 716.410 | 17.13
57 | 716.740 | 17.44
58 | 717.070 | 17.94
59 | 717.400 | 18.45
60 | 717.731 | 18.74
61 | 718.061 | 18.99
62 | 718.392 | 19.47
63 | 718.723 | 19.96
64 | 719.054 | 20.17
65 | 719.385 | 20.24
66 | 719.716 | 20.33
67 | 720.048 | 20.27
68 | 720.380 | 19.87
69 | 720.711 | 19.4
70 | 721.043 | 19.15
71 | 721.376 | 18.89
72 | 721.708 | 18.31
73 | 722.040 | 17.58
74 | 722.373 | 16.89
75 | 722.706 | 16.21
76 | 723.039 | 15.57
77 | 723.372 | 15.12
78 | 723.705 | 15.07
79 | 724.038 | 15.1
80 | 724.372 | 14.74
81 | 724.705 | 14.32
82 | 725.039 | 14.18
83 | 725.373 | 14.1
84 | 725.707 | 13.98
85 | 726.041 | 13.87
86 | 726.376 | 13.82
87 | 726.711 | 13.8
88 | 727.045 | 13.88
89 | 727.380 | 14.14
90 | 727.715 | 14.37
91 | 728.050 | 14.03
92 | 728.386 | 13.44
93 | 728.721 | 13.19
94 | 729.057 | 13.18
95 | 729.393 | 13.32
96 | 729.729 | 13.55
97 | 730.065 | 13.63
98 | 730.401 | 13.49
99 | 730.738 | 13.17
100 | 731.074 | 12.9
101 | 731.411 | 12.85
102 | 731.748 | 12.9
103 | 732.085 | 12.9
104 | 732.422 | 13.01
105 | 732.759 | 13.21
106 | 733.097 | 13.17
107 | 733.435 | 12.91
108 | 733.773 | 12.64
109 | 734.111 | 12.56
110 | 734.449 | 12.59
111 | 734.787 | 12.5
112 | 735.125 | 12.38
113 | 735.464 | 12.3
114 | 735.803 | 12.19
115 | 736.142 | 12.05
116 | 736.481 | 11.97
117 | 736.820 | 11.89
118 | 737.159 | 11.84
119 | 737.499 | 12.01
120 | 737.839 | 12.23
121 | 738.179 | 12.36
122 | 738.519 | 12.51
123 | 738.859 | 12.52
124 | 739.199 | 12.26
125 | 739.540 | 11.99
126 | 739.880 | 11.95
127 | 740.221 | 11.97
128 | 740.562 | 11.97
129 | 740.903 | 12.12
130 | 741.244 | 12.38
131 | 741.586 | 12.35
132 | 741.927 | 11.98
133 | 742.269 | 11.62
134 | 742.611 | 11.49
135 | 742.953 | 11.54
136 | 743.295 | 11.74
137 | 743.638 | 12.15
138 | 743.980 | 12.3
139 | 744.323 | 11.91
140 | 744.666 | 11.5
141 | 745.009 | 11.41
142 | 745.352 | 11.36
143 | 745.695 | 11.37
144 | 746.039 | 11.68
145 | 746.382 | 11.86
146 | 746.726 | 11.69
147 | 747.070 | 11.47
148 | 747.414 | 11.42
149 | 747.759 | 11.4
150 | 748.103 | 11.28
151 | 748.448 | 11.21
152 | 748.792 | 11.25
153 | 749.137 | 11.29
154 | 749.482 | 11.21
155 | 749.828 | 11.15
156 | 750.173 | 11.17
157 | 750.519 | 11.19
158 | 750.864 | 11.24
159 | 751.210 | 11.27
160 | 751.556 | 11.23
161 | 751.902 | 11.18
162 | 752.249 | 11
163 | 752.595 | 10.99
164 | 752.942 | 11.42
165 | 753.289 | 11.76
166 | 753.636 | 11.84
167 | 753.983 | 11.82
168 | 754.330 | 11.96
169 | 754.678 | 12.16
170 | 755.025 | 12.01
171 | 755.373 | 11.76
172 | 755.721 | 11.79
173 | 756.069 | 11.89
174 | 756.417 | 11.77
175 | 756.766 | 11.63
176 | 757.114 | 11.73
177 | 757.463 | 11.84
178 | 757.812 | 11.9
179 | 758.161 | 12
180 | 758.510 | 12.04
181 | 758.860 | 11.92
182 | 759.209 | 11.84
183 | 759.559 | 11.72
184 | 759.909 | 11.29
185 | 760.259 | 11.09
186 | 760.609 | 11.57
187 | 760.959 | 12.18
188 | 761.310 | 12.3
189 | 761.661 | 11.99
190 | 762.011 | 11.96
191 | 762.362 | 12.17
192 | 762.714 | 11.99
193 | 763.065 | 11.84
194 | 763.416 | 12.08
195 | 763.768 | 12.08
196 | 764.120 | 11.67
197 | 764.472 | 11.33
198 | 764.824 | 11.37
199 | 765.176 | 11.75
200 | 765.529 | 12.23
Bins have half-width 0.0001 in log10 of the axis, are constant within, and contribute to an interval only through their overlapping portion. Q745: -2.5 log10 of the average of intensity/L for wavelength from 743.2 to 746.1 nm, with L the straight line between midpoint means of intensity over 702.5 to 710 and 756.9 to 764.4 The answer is 0.059 mag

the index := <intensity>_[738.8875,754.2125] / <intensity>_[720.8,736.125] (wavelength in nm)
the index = 0.82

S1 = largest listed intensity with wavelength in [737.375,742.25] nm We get 12.52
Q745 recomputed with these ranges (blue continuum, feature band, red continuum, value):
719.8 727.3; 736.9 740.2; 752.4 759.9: 0.16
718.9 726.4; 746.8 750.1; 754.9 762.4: 0.17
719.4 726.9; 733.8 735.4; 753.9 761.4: 0.19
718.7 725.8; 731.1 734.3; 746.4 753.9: 0.16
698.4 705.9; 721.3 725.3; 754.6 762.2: -0.24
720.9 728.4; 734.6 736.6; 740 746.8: 0.09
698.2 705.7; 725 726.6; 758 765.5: -0.10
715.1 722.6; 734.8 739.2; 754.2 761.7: 0.25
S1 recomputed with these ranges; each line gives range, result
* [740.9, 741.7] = 12.38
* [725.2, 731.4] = 14.37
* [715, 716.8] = 17.44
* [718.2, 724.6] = 20.33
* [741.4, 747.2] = 12.35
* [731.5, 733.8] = 13.21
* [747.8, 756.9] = 12.16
